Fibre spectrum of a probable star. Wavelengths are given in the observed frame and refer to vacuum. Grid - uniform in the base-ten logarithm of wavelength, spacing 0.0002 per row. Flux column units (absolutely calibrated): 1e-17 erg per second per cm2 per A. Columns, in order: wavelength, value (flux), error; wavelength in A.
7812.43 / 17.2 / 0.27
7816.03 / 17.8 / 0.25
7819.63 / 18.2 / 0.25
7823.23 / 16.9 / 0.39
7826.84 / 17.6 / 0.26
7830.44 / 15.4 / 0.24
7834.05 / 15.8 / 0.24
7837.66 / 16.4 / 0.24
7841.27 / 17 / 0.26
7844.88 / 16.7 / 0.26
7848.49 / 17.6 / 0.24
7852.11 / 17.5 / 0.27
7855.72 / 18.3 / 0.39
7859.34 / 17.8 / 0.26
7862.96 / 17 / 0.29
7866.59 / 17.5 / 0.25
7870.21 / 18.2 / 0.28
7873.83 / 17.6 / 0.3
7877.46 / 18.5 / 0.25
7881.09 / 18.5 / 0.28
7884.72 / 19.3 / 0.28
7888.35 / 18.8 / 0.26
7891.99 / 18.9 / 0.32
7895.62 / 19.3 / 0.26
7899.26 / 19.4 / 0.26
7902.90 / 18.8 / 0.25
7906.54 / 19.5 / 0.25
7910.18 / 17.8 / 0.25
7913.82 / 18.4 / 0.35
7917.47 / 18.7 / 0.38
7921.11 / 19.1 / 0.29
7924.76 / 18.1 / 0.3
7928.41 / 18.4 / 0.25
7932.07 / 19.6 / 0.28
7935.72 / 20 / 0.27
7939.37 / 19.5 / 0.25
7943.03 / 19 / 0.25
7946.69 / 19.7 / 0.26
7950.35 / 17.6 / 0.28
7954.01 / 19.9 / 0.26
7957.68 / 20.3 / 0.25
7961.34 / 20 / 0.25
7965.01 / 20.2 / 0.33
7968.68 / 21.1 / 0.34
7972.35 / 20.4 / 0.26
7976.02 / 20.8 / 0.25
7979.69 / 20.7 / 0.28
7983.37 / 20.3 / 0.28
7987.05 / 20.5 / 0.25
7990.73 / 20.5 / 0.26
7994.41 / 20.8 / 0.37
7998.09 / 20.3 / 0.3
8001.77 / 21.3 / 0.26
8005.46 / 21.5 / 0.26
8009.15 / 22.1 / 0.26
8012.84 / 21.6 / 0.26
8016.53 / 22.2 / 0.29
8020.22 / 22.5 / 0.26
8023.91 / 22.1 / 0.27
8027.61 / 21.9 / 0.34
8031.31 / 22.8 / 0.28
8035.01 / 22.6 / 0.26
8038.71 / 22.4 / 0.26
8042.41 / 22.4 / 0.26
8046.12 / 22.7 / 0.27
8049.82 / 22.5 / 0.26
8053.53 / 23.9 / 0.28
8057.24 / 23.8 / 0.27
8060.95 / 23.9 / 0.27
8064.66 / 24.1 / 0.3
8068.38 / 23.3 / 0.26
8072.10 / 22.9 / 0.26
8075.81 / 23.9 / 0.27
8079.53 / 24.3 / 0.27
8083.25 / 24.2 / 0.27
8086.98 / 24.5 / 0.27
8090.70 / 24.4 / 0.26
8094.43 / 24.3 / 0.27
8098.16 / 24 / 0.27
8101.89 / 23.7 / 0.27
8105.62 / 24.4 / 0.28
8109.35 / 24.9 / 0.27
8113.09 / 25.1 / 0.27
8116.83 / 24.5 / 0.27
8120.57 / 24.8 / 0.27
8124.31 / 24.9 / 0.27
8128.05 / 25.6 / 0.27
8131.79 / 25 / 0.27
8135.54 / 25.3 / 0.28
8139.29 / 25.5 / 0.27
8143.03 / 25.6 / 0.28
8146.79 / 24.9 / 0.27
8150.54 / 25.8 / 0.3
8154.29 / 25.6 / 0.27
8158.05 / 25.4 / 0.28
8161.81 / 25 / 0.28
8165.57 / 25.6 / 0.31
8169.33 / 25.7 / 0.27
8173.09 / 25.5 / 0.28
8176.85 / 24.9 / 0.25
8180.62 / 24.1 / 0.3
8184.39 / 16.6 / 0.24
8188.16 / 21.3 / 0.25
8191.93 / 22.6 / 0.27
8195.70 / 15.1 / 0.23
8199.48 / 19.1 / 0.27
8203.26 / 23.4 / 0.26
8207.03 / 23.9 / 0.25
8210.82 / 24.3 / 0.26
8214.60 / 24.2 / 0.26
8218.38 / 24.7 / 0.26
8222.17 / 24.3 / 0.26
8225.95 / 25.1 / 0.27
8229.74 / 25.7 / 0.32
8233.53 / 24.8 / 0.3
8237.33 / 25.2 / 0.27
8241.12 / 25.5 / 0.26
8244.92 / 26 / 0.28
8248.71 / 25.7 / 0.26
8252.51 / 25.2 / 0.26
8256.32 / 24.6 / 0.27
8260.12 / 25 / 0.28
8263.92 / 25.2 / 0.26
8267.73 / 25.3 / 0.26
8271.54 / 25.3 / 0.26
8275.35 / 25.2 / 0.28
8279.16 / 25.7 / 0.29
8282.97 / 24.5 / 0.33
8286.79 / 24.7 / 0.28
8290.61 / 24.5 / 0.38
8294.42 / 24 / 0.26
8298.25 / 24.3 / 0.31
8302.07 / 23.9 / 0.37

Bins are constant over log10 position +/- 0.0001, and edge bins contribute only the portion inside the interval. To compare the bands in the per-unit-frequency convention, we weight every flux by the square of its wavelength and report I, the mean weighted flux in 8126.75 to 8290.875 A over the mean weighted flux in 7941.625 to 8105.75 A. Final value 1.16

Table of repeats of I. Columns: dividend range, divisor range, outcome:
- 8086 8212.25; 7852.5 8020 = 1.29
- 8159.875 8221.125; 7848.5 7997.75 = 1.28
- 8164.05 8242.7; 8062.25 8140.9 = 0.98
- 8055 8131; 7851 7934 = 1.38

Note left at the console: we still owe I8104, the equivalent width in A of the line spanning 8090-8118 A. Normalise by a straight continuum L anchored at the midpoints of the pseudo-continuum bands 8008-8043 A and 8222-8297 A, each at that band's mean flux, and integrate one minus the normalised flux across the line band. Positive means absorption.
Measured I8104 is -1.5 A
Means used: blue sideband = 22.3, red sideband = 25.1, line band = 24.4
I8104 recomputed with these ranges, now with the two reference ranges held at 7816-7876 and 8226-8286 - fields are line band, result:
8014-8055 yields -3.1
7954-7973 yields -0.8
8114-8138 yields -2.5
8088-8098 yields -1.0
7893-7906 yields -0.6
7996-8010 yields -0.6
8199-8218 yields 0.7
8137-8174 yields -3.5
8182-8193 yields 1.7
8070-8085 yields -1.4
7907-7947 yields -0.2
